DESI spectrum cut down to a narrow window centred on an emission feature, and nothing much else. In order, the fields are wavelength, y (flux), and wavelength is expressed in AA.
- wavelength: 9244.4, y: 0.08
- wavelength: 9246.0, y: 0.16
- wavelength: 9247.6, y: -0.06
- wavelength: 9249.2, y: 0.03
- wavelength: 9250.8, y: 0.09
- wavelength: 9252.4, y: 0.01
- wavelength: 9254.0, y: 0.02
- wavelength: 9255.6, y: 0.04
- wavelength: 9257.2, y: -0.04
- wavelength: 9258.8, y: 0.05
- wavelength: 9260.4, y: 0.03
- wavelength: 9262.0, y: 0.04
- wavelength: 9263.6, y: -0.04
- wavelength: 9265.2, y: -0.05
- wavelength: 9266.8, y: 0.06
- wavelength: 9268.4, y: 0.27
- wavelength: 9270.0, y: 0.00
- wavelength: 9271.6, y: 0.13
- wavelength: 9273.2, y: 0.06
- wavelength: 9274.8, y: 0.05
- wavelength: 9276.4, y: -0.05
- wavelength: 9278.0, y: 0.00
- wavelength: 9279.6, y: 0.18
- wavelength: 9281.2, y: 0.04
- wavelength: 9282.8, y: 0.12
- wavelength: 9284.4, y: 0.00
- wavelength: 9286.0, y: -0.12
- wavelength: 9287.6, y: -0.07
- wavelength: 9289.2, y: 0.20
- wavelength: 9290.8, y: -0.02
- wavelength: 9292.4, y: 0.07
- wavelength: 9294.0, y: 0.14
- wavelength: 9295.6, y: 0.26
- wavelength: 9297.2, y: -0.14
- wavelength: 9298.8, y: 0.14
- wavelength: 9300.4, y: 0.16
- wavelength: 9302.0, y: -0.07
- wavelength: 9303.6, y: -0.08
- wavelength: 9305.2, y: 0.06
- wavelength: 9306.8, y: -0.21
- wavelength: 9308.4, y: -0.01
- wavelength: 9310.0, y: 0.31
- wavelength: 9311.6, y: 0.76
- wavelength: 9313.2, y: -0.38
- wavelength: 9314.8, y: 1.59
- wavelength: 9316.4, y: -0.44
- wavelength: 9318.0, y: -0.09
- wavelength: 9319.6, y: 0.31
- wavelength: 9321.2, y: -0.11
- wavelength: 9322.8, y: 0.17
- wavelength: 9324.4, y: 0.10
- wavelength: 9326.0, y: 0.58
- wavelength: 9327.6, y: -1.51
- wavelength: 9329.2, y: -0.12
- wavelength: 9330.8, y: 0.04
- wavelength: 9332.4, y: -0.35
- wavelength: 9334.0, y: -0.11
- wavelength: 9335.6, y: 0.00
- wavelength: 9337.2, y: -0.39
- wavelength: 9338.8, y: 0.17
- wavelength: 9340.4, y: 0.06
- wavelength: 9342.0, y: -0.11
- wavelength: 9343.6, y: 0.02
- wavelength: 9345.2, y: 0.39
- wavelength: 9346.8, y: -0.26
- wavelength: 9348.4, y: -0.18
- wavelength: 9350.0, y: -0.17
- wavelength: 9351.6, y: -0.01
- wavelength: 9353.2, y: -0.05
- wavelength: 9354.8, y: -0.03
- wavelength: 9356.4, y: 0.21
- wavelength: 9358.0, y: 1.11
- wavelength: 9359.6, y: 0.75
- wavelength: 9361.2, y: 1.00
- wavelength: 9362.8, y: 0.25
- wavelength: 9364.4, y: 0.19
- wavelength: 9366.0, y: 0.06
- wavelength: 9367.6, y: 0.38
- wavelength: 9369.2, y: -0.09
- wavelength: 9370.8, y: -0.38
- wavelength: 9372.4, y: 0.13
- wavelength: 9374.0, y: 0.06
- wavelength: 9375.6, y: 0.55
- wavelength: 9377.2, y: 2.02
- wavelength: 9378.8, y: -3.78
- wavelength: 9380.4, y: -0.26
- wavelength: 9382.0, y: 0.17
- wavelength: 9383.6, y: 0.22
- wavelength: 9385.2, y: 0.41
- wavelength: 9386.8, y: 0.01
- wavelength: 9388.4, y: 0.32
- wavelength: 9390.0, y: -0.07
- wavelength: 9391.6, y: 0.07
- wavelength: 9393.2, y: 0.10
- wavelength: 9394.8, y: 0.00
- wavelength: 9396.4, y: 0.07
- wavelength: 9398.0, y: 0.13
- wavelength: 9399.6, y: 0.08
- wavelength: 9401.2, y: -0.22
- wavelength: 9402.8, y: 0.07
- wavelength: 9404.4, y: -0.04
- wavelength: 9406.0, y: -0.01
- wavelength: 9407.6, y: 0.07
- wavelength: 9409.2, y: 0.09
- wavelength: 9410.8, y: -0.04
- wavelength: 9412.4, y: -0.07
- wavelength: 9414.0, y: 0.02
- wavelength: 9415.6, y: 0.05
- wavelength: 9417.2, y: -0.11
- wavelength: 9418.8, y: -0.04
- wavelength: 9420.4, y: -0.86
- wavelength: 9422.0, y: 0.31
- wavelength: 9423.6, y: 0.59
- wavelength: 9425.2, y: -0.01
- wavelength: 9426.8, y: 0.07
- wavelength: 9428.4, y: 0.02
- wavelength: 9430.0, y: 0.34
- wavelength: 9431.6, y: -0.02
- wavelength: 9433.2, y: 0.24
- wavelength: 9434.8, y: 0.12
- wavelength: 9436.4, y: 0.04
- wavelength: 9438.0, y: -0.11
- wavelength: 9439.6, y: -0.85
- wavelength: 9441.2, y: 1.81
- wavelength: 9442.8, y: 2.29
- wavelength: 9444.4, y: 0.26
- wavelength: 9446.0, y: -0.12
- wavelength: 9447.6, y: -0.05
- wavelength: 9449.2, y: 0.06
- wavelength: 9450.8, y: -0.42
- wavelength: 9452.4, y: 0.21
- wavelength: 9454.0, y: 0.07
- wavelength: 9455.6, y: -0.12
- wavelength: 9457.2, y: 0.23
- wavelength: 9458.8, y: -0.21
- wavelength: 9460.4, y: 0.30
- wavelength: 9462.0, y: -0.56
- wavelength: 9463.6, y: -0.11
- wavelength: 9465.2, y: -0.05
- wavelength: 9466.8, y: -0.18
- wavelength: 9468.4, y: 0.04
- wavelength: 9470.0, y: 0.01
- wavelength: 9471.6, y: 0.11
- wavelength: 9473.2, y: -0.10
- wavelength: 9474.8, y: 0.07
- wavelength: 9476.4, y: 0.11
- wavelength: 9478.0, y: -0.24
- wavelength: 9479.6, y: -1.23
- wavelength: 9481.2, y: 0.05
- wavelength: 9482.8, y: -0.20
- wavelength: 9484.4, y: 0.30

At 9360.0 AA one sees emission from Hbeta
